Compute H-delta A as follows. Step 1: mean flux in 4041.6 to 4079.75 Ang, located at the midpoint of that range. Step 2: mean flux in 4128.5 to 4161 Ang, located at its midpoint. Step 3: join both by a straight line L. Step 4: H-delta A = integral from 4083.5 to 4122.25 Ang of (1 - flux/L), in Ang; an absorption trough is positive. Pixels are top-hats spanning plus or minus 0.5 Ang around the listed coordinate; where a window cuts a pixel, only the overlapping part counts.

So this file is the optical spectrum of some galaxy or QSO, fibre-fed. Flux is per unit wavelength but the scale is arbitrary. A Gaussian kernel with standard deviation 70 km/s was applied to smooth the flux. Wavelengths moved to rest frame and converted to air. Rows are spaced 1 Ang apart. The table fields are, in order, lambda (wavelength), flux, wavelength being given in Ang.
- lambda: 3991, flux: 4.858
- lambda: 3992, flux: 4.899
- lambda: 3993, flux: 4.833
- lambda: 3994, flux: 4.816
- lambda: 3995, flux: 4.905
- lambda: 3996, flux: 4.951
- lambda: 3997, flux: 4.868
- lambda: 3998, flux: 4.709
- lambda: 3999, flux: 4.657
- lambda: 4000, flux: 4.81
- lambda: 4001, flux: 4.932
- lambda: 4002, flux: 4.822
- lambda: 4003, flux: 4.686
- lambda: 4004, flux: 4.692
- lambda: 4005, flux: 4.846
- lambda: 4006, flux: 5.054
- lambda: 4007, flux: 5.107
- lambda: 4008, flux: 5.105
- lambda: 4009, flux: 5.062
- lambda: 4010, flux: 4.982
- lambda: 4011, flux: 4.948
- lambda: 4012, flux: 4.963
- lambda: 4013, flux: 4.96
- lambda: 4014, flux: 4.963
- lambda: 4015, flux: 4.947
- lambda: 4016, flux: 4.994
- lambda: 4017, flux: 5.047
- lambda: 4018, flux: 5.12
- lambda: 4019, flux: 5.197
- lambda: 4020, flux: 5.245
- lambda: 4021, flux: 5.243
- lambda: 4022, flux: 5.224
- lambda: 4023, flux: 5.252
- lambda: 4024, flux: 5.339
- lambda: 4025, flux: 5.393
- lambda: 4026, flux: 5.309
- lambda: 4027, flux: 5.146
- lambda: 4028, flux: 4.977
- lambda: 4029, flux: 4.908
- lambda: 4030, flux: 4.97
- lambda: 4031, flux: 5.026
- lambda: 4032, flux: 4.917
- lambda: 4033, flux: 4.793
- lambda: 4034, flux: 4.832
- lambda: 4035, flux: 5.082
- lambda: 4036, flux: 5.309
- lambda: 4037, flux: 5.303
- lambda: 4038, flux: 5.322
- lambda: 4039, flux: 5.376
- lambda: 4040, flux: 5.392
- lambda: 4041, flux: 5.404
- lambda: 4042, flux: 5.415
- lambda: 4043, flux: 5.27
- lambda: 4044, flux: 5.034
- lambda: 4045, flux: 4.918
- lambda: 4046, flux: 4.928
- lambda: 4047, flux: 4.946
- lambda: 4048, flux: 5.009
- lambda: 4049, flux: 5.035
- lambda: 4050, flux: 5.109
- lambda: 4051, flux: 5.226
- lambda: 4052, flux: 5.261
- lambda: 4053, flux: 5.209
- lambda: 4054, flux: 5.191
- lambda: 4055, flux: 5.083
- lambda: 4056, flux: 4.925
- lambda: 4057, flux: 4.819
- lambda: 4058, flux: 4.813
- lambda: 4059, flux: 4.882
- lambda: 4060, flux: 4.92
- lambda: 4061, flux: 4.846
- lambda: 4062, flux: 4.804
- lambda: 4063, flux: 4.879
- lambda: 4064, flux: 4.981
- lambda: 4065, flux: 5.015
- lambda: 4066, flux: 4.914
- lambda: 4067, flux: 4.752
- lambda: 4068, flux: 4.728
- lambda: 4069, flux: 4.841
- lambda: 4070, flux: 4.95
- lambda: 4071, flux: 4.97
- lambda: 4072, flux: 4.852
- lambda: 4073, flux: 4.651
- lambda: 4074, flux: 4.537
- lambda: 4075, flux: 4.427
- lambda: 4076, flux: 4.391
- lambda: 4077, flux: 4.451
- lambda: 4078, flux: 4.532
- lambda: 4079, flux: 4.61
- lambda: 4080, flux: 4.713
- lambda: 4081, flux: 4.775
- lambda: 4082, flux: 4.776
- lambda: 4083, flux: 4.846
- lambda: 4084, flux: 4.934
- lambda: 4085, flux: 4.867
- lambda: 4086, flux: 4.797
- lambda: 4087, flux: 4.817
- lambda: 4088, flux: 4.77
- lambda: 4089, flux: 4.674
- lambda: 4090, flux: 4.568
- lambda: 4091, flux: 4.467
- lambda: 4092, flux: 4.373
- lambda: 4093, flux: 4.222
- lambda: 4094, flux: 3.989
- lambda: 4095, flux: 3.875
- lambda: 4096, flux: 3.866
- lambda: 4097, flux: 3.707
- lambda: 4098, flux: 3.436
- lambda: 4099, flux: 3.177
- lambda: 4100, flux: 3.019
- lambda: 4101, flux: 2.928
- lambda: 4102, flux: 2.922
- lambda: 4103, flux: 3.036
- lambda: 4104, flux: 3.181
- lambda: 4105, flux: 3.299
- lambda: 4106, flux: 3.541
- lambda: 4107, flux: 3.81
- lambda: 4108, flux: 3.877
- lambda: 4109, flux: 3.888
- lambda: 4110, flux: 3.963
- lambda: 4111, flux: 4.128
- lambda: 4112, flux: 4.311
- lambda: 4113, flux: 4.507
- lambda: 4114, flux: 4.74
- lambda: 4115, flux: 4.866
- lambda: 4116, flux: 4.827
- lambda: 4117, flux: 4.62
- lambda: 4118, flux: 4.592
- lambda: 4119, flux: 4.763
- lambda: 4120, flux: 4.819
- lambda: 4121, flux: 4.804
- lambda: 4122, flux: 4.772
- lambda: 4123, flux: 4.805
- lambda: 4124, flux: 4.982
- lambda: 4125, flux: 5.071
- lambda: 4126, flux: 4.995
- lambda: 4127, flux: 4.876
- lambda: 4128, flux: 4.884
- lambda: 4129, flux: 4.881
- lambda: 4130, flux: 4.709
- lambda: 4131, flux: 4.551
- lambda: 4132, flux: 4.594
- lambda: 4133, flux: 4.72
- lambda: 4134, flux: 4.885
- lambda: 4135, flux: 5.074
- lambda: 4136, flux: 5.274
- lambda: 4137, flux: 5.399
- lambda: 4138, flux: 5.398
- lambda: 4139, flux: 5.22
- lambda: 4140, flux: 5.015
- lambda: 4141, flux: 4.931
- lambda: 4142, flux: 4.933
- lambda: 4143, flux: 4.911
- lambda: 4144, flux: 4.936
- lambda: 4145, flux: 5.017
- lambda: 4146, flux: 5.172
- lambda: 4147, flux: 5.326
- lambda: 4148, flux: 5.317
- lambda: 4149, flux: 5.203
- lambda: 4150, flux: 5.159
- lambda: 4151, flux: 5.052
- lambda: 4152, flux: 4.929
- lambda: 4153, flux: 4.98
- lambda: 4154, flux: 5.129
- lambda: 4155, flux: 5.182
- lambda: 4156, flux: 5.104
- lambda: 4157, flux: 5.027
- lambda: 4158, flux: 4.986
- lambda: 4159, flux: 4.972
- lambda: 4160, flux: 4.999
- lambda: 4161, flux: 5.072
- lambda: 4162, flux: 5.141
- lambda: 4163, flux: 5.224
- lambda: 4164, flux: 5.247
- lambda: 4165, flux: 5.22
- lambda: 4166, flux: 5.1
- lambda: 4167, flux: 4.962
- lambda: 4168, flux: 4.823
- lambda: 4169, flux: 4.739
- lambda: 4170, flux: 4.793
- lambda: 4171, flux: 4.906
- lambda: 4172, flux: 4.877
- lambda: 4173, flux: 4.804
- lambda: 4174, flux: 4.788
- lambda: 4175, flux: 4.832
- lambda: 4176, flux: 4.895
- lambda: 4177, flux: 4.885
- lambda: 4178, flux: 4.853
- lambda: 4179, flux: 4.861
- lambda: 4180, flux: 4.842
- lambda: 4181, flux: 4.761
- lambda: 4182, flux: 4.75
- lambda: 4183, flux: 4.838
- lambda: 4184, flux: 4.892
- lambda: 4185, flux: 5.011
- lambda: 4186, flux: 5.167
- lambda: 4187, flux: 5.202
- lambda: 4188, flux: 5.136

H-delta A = 6.40 Ang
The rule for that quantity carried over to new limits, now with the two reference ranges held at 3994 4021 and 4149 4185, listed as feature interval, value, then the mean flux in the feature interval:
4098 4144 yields 4.7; 4.45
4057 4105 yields 5.3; 4.41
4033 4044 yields -0.6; 5.24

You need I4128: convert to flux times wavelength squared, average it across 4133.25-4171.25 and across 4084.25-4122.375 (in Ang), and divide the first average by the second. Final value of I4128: 1.3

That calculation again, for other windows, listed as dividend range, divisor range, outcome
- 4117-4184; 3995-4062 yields 1.04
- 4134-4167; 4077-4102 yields 1.24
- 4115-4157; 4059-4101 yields 1.13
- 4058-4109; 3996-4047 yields 0.89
